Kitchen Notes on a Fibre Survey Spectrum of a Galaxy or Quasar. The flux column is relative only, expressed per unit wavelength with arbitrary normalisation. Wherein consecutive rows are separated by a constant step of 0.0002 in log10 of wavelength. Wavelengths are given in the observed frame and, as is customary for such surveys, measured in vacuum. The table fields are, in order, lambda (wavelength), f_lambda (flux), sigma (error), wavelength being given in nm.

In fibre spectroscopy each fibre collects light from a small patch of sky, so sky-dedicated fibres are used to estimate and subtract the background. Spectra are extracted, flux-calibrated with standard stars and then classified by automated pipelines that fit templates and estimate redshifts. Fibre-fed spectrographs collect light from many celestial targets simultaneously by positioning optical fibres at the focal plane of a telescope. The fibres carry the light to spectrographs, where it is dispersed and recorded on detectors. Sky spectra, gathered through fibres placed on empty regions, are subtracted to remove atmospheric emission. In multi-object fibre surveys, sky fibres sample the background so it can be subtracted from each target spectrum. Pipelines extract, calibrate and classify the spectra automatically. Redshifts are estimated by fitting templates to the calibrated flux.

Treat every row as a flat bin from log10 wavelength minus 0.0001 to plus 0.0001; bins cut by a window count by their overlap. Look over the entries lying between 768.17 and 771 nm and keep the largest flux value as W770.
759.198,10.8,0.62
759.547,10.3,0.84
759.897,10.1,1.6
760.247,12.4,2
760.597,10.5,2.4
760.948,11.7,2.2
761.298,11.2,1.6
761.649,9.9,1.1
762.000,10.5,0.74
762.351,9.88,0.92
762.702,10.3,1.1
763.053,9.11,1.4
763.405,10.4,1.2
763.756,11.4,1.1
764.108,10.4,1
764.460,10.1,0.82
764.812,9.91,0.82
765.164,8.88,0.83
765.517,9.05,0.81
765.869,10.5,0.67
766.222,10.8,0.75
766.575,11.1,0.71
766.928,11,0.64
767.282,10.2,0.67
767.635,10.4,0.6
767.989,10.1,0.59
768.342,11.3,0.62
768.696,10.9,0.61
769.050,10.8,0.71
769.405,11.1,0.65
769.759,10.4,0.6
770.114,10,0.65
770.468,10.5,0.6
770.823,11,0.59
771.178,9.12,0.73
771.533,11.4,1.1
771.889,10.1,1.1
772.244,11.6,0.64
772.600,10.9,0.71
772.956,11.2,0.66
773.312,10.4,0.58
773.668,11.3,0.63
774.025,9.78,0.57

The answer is 11.3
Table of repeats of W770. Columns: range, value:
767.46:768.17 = 10.4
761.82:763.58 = 10.5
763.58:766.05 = 11.4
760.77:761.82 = 11.7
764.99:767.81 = 11.1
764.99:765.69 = 9.05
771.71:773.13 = 11.6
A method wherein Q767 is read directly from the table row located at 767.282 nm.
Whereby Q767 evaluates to 10.2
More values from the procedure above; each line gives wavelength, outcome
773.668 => 11.3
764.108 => 10.4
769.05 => 10.8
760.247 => 12.4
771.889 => 10.1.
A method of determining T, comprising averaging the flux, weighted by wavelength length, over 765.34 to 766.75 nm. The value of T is 10.4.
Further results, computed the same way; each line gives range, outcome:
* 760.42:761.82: 10.8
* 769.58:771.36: 10.2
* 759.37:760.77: 10.8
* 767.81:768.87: 10.8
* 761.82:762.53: 10.2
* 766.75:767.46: 10.6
